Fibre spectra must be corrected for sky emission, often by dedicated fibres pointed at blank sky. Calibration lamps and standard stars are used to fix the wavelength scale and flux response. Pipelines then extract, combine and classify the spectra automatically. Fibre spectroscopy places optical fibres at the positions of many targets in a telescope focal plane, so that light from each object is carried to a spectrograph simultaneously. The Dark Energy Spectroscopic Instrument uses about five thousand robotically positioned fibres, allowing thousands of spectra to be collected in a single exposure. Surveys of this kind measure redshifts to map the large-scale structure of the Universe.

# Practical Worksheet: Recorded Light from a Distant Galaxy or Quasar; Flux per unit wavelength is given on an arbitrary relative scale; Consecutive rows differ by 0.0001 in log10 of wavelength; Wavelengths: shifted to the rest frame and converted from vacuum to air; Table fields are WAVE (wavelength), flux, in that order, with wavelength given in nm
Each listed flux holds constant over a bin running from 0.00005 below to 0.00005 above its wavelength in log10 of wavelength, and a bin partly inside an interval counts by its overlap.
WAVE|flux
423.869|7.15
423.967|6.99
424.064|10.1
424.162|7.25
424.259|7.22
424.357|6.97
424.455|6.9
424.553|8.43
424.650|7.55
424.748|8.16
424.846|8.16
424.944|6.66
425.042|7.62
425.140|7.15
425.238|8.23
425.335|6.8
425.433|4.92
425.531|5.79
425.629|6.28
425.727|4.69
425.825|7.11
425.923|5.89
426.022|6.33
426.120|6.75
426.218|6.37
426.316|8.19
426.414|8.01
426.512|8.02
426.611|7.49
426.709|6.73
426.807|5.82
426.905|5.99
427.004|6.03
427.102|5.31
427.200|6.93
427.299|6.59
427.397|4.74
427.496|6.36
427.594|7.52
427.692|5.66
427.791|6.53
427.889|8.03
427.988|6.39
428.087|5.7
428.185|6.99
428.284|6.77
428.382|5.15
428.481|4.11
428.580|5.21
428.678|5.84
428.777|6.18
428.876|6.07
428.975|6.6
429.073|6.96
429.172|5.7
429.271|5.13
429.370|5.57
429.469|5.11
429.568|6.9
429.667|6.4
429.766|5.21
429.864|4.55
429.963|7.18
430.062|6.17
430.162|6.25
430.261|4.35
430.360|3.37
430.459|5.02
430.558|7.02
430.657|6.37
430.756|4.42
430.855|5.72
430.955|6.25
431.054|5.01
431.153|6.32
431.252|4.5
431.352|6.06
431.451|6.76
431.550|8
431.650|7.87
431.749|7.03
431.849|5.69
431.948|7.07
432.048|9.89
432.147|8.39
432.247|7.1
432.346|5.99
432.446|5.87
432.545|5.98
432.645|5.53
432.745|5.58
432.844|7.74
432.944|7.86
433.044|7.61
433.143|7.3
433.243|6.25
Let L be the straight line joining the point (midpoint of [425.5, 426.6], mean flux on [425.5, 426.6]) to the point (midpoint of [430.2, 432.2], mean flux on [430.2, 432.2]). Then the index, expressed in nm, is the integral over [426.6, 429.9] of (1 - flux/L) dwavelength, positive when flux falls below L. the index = 0.236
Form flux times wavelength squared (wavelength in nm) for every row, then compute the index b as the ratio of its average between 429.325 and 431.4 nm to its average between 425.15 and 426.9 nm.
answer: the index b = 0.9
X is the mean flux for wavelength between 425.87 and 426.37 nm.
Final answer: 6.72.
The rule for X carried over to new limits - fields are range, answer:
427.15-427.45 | 6.08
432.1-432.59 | 6.67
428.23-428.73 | 5.43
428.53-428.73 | 5.53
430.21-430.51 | 4.28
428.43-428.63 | 4.67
